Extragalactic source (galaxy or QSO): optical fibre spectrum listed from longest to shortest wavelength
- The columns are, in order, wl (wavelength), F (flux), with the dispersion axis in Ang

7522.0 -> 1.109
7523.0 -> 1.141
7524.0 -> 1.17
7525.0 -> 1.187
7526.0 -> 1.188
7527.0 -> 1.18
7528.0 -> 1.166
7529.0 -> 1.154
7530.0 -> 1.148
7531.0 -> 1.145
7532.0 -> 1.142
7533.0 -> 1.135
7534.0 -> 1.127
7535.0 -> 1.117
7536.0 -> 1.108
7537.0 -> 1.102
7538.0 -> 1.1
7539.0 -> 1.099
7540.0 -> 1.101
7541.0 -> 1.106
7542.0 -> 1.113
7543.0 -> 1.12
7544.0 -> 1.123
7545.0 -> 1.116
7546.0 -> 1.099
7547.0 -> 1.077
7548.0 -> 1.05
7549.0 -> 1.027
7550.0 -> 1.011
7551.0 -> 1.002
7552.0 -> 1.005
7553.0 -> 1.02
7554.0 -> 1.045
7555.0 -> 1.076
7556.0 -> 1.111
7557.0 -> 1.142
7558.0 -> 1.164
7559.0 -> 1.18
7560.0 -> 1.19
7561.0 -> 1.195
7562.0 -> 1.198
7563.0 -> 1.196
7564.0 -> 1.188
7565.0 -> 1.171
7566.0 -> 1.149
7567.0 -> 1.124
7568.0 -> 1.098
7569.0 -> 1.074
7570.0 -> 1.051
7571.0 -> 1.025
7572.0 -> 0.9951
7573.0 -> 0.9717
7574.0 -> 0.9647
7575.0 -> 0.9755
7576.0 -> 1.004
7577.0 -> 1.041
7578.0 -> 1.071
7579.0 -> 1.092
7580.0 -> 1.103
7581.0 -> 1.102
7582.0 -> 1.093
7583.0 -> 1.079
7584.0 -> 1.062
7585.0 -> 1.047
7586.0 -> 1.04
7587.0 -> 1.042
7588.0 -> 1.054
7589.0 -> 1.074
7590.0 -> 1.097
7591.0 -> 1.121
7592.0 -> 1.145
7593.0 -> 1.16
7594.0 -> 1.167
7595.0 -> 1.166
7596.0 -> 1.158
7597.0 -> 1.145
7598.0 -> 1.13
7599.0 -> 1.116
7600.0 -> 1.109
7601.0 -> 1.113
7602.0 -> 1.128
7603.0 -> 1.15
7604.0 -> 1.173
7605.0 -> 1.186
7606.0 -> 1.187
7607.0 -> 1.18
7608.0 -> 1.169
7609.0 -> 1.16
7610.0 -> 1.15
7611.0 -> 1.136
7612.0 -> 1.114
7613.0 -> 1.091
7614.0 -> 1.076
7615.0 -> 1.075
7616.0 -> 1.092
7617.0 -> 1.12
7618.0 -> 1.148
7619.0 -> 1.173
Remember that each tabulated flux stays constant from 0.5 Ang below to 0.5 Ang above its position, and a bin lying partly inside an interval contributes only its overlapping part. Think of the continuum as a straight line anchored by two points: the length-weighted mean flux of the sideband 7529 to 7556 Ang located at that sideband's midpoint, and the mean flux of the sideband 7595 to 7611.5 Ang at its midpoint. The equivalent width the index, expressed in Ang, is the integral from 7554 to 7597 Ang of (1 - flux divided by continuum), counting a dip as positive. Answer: 0.9 Ang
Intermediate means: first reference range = 1.09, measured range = 1.1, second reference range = 1.15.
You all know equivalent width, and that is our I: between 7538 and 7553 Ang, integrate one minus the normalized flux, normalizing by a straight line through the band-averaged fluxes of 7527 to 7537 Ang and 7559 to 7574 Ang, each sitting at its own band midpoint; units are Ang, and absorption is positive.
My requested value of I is 0.73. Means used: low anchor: 1.14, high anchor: 1.11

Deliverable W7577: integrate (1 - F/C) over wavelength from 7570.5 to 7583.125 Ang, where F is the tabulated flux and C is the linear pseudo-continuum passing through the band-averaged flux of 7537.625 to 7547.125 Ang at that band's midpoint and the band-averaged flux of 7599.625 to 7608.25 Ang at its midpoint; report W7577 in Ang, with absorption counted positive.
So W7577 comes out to 1.1 Ang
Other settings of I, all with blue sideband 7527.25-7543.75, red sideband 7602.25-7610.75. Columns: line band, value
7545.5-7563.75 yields 0.6 Ang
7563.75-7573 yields 0.5 Ang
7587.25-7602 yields 0.5 Ang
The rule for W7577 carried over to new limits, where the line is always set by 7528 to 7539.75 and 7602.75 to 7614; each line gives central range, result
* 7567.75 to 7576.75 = 1.0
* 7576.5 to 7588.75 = 0.8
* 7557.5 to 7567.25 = -0.4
